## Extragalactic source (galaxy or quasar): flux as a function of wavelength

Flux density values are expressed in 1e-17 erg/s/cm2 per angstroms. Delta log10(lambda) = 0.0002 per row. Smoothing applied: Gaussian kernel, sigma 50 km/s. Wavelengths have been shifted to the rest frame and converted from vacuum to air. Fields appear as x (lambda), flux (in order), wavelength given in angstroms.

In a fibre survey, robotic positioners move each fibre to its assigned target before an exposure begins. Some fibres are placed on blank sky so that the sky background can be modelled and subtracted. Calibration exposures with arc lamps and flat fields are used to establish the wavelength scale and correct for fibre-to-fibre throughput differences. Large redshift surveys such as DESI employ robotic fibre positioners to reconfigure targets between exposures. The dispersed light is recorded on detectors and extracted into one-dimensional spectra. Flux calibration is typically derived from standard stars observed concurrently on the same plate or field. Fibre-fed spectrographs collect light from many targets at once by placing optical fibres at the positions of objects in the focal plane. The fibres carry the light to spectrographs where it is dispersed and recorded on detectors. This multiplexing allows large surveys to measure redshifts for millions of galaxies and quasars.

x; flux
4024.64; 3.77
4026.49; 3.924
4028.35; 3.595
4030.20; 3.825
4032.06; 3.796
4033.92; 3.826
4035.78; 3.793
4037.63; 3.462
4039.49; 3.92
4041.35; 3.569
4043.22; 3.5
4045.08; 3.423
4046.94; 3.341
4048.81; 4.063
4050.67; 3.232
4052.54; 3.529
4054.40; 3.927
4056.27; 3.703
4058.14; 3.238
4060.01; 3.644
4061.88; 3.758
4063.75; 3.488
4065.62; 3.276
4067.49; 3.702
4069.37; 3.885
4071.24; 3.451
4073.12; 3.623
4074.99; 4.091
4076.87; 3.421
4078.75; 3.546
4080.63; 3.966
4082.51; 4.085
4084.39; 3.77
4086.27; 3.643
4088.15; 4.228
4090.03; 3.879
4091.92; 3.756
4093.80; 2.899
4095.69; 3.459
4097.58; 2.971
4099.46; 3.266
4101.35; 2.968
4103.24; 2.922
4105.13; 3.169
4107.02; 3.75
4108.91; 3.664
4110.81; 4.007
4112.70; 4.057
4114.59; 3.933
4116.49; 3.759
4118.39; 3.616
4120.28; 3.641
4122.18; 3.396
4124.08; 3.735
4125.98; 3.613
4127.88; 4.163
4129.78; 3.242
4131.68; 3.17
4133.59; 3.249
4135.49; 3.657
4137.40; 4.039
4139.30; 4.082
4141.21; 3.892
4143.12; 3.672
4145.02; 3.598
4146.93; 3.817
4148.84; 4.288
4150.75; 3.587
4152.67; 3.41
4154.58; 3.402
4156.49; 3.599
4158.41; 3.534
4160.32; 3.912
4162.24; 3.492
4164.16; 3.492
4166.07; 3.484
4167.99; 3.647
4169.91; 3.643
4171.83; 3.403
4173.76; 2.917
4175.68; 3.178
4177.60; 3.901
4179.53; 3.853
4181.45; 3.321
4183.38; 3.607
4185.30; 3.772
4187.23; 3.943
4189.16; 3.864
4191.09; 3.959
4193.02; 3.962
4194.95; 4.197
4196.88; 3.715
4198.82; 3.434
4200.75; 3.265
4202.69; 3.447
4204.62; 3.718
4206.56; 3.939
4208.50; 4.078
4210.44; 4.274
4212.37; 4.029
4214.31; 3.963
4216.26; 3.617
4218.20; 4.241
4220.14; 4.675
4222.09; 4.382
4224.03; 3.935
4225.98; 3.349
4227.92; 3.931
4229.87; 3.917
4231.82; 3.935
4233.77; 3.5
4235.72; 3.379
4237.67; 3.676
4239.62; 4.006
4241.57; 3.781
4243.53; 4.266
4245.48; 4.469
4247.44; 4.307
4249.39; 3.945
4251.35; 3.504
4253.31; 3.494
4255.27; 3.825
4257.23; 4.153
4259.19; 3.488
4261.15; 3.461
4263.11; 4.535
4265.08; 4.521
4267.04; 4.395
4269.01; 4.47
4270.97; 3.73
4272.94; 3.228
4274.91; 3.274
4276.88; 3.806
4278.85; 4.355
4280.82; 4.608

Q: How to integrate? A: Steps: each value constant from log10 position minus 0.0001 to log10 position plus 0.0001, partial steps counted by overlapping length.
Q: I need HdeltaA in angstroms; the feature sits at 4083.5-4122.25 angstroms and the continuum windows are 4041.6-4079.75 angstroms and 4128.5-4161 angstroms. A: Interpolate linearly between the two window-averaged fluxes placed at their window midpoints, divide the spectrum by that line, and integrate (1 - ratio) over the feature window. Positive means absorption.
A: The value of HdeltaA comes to 0.67 angstroms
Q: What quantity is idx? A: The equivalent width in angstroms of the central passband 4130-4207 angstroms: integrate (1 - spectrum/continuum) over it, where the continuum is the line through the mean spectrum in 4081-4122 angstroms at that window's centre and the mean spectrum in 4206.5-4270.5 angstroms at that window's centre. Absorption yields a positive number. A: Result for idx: 2.80 angstroms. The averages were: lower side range 3.59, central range 3.65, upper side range 3.98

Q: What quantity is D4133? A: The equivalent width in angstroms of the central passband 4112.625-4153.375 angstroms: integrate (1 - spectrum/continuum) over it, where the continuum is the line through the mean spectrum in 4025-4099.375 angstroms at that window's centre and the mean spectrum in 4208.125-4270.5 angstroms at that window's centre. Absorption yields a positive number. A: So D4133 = 0.80 angstroms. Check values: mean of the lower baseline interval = 3.64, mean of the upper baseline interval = 3.98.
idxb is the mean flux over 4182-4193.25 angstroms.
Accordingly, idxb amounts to 3.82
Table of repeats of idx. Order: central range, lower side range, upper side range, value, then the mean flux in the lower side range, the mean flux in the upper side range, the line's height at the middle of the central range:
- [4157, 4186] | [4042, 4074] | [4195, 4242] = 1.7 angstroms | 3.57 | 3.85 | 3.77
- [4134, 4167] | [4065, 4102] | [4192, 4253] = 0.4 angstroms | 3.6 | 3.89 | 3.74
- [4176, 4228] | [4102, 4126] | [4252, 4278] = -1.2 angstroms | 3.63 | 3.87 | 3.77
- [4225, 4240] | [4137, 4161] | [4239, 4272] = 1.0 angstroms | 3.75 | 4.02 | 3.96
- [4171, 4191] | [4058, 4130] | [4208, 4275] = 1.1 angstroms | 3.62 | 3.94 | 3.81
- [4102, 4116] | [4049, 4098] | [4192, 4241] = 0.2 angstroms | 3.64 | 3.86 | 3.69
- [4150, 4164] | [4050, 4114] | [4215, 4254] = 0.7 angstroms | 3.59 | 3.92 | 3.75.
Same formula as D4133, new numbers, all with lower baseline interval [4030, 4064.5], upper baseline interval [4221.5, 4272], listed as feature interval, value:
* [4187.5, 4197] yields -0.3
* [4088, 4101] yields 1.0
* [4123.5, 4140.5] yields 0.4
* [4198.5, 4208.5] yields 0.6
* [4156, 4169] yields 0.7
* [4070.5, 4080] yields 0.1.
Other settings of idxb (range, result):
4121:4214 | 3.68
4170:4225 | 3.8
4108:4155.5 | 3.71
